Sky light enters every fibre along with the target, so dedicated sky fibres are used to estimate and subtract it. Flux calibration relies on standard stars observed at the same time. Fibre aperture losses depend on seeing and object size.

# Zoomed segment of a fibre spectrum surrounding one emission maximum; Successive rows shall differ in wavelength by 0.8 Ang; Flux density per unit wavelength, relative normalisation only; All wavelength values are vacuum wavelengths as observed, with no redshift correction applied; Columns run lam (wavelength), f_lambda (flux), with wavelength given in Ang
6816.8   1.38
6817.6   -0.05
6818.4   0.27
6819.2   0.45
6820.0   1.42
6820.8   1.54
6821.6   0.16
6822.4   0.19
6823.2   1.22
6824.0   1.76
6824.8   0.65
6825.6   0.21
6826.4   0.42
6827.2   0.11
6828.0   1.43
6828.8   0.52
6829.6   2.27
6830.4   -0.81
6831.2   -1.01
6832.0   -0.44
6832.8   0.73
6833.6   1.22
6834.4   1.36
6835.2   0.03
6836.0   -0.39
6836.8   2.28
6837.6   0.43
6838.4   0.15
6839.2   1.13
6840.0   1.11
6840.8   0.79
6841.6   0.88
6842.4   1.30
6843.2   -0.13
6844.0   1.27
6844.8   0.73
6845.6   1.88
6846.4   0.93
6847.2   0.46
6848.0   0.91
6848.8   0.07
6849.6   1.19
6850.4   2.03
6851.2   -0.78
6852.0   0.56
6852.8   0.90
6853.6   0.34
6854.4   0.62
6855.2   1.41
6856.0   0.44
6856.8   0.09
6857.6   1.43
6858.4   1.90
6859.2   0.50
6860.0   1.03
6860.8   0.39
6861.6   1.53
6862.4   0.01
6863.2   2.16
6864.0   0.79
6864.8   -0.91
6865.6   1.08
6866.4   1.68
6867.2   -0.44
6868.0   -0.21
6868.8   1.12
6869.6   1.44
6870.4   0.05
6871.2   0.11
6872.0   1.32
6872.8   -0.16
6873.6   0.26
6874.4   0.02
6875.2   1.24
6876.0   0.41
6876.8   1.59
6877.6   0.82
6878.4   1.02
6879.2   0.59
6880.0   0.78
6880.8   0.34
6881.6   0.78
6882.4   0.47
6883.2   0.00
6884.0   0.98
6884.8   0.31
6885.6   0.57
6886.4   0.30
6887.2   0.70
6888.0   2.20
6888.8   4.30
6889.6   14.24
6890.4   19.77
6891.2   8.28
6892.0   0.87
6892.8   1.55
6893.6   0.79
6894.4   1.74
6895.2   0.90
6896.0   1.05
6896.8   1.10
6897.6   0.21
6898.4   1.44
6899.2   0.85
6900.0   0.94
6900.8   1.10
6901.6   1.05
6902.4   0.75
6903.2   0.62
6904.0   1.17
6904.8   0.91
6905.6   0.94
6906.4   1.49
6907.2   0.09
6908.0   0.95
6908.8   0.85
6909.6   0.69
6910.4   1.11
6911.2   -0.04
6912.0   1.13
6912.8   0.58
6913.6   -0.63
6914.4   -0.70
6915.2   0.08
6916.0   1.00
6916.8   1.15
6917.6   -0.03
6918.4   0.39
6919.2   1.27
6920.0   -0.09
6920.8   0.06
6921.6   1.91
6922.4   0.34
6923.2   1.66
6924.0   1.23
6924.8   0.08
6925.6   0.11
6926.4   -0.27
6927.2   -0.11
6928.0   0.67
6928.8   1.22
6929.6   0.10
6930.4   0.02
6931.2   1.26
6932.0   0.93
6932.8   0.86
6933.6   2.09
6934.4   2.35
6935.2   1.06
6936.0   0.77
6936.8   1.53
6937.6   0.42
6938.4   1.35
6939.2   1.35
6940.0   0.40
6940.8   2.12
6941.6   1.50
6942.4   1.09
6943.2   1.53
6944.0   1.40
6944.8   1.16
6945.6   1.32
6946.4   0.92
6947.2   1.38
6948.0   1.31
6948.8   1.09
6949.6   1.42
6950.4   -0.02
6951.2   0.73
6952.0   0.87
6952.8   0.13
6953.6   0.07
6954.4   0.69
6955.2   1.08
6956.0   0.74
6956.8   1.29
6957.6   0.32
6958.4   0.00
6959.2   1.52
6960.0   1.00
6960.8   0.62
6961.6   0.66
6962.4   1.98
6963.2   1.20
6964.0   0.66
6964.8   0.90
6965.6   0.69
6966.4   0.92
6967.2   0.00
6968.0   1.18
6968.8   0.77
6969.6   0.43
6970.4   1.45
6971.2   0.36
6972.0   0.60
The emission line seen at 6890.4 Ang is H-alpha 6563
